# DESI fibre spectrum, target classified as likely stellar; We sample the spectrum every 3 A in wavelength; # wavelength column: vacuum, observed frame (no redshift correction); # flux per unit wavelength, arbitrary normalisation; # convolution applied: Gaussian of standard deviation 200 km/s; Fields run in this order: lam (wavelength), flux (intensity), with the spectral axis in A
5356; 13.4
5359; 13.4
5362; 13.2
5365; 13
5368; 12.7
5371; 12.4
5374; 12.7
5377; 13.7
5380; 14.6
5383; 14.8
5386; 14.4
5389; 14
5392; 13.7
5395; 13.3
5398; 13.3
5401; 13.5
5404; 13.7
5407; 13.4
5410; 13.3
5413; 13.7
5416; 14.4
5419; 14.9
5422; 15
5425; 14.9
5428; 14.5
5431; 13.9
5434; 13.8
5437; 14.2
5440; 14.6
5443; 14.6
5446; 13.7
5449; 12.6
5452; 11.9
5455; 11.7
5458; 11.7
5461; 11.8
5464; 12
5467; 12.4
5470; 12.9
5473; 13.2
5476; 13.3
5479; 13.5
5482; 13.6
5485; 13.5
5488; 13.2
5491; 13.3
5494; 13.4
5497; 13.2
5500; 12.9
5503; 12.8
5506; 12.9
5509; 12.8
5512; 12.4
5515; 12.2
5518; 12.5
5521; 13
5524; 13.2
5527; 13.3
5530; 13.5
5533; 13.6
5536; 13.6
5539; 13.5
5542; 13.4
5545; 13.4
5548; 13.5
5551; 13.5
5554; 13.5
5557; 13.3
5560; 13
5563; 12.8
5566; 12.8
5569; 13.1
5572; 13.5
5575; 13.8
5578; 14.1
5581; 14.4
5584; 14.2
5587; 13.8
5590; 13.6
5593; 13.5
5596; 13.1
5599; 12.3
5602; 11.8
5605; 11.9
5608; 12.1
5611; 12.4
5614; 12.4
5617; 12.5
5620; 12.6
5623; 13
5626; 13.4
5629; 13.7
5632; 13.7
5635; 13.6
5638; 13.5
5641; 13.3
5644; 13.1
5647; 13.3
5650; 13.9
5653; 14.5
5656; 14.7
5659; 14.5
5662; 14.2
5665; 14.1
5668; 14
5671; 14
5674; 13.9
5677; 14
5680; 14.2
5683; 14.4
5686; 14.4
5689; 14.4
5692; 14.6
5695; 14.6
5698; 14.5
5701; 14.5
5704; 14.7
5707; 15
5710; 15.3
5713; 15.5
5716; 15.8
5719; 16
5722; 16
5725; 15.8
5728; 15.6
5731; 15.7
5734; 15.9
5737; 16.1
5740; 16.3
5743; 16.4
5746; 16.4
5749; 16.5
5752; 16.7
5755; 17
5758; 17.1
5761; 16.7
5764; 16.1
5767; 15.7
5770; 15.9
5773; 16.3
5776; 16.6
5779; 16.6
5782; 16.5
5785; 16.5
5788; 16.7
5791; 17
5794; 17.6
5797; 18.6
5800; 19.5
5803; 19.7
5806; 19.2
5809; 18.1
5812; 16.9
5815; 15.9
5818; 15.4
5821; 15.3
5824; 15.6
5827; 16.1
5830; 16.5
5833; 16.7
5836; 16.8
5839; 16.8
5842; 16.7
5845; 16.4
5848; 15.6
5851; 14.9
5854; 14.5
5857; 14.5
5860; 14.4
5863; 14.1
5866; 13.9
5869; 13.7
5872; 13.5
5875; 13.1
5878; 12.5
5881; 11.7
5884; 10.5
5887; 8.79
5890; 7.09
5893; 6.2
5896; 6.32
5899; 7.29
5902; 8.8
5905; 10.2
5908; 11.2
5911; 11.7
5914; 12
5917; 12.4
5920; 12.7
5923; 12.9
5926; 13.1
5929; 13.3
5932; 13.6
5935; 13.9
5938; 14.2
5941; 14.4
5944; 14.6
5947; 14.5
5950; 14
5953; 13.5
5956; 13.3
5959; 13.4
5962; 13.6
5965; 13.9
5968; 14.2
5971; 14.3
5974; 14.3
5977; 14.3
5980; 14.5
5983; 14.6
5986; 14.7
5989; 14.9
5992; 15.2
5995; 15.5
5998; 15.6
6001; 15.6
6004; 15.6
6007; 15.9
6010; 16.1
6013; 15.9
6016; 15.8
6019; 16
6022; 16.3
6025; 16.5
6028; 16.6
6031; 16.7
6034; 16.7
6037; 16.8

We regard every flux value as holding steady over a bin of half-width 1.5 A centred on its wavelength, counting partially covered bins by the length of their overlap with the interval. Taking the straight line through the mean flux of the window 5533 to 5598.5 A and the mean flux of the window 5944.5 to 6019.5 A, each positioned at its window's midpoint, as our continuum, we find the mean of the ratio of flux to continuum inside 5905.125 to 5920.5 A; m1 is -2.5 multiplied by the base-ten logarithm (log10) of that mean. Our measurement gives 0.23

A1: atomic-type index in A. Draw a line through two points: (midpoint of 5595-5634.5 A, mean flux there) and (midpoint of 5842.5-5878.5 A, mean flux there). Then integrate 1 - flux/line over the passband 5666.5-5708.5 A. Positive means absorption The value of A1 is -3.7 A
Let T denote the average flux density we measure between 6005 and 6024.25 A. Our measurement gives 16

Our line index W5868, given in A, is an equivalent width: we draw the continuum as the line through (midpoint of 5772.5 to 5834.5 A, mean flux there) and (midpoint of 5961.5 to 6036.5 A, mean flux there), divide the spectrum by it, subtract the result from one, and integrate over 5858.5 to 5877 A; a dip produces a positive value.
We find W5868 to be 3.1 A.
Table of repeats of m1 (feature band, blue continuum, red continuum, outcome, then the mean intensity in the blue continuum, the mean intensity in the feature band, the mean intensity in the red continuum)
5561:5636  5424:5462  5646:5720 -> 0.079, 13.4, 13.1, 14.5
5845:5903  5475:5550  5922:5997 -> 0.181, 13.2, 11.8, 14.1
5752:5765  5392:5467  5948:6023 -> -0.173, 13.5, 16.7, 14.8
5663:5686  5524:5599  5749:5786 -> 0.075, 13.5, 14.1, 16.5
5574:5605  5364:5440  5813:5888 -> 0.062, 13.9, 13.4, 14.6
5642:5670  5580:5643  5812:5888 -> -0.052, 13.1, 14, 14.6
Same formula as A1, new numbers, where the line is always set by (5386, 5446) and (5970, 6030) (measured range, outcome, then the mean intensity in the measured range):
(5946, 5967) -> 2.2 A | 13.7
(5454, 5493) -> 3.8 A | 12.8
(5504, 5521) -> 2.0 A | 12.6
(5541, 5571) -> 2.4 A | 13.2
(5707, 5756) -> -4.1 A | 16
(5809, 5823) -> -1.0 A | 16.1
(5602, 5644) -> 4.7 A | 12.9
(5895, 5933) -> 10.0 A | 11.2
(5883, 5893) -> 4.5 A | 8.32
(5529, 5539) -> 0.5 A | 13.6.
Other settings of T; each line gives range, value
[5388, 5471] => 13.5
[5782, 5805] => 17.9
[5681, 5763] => 15.6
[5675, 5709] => 14.5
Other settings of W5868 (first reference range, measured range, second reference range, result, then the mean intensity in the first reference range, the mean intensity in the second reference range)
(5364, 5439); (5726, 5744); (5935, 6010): -2.2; 13.8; 14.5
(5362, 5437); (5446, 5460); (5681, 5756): 1.9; 13.8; 15.5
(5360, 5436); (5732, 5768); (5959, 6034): -4.3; 13.8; 15.3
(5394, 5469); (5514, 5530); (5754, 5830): 1.6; 13.5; 16.9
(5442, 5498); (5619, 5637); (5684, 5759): 1.5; 12.9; 15.6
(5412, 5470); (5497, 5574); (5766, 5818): 7.2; 13.5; 17.2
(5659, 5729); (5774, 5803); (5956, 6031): -4.9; 14.7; 15.1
